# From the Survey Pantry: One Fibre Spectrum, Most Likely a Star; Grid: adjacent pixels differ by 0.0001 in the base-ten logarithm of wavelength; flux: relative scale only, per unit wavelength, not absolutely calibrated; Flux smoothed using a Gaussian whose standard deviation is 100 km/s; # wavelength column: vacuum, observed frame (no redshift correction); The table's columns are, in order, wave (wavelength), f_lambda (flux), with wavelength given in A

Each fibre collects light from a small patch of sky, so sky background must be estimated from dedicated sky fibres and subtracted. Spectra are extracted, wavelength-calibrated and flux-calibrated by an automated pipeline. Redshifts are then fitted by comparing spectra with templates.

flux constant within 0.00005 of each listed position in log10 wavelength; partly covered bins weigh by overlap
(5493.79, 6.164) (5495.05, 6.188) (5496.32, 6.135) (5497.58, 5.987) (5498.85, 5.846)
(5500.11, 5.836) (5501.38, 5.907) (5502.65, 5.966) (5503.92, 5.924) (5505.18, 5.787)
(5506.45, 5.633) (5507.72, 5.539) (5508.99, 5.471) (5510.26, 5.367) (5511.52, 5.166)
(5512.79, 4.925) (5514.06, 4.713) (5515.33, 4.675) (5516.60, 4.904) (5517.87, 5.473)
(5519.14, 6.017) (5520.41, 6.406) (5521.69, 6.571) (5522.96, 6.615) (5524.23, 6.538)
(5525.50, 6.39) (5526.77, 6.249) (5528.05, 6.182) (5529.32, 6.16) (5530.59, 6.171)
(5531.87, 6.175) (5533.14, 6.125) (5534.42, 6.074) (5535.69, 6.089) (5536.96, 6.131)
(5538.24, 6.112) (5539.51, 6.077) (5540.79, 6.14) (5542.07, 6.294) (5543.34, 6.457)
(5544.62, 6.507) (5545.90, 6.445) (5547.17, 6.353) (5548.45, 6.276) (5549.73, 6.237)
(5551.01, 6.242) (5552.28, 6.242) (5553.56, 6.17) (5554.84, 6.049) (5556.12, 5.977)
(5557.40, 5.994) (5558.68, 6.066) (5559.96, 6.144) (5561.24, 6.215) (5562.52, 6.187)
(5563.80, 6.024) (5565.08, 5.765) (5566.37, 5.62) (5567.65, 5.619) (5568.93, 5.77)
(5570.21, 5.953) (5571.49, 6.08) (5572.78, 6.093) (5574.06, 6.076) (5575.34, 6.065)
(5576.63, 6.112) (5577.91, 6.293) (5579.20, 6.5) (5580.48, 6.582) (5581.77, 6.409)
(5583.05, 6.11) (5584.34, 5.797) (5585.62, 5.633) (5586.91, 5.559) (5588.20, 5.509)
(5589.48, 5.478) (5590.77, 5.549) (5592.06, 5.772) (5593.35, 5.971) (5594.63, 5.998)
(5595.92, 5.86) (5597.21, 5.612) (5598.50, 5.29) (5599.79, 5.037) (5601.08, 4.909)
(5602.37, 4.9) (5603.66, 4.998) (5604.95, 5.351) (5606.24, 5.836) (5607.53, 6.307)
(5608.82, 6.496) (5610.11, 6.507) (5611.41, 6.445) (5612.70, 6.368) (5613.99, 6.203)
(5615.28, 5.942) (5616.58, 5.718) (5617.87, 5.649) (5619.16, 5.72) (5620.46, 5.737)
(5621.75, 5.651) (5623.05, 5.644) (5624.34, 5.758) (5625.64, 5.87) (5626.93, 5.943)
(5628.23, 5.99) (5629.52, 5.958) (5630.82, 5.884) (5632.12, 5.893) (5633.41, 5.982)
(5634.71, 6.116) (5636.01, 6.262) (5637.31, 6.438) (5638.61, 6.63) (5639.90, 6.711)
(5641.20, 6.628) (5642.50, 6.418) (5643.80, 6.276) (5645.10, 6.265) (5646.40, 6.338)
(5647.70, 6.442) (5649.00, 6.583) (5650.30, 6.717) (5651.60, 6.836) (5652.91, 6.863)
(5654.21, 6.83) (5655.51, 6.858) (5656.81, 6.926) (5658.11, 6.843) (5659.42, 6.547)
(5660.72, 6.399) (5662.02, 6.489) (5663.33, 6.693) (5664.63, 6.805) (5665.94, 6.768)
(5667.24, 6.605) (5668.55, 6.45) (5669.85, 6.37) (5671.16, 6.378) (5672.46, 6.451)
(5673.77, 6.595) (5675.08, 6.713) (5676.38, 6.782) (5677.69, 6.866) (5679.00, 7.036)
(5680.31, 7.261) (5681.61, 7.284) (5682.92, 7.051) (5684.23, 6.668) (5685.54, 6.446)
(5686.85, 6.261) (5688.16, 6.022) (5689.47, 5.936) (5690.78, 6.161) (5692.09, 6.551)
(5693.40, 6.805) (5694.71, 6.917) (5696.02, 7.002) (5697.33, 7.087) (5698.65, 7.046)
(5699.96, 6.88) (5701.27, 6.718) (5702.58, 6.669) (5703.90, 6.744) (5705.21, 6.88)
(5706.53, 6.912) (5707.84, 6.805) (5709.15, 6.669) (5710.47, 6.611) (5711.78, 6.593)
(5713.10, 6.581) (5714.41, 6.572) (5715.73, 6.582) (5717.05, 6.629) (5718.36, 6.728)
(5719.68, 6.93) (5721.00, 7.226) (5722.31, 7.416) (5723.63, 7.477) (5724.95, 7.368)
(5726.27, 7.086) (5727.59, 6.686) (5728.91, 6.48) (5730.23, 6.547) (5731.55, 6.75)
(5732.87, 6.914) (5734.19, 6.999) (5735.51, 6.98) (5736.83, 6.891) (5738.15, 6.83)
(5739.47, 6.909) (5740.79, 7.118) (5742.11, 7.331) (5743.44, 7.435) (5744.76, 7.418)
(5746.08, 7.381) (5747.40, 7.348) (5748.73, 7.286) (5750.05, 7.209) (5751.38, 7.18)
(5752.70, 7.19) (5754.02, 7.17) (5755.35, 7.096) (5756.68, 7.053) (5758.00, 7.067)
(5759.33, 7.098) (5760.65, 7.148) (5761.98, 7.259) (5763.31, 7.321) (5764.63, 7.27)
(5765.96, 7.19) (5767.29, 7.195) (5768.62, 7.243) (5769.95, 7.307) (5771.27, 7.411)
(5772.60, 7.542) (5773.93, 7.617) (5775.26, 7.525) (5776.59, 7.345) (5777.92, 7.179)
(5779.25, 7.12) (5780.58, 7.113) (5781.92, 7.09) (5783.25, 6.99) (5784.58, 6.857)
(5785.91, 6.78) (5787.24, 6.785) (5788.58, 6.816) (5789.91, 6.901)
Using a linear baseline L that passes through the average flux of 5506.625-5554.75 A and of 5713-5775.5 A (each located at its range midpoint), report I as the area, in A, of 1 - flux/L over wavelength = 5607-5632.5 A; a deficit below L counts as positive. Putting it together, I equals 1.9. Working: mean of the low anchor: 5.99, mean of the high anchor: 7.11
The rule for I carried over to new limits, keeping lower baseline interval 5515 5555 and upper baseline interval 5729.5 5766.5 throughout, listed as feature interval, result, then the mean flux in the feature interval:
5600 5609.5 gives 1.4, 5.53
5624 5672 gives 1.7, 6.43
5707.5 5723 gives 0.4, 6.78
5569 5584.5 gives 0.4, 6.17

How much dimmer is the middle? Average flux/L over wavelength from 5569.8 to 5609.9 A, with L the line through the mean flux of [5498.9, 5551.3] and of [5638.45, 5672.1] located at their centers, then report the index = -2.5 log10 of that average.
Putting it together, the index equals 0.08 mag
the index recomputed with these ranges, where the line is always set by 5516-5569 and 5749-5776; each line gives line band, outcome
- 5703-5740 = 0.03 mag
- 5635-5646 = 0.03 mag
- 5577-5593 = 0.07 mag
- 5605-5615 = 0.04 mag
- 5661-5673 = 0.03 mag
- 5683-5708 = 0.04 mag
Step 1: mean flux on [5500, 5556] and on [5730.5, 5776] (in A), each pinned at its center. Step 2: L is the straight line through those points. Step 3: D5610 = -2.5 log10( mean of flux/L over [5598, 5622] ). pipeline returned 0.12 mag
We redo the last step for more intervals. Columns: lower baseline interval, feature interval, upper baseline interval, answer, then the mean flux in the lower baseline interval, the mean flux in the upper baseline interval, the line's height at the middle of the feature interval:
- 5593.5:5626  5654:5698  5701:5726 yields -0.036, 5.75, 6.85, 6.46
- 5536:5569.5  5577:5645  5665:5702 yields 0.078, 6.12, 6.68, 6.37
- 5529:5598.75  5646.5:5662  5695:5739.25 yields -0.028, 6.04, 6.86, 6.52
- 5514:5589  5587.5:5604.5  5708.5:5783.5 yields 0.157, 6.07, 7.08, 6.3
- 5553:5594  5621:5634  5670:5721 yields 0.079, 5.97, 6.71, 6.3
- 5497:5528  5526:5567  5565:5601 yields -0.065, 5.75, 5.85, 5.8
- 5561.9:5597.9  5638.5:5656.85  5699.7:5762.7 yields -0.036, 5.93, 6.98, 6.4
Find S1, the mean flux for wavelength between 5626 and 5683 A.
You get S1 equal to 6.54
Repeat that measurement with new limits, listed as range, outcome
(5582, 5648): 5.91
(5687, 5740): 6.78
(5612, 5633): 5.88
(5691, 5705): 6.82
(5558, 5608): 5.82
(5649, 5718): 6.69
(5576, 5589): 6.05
